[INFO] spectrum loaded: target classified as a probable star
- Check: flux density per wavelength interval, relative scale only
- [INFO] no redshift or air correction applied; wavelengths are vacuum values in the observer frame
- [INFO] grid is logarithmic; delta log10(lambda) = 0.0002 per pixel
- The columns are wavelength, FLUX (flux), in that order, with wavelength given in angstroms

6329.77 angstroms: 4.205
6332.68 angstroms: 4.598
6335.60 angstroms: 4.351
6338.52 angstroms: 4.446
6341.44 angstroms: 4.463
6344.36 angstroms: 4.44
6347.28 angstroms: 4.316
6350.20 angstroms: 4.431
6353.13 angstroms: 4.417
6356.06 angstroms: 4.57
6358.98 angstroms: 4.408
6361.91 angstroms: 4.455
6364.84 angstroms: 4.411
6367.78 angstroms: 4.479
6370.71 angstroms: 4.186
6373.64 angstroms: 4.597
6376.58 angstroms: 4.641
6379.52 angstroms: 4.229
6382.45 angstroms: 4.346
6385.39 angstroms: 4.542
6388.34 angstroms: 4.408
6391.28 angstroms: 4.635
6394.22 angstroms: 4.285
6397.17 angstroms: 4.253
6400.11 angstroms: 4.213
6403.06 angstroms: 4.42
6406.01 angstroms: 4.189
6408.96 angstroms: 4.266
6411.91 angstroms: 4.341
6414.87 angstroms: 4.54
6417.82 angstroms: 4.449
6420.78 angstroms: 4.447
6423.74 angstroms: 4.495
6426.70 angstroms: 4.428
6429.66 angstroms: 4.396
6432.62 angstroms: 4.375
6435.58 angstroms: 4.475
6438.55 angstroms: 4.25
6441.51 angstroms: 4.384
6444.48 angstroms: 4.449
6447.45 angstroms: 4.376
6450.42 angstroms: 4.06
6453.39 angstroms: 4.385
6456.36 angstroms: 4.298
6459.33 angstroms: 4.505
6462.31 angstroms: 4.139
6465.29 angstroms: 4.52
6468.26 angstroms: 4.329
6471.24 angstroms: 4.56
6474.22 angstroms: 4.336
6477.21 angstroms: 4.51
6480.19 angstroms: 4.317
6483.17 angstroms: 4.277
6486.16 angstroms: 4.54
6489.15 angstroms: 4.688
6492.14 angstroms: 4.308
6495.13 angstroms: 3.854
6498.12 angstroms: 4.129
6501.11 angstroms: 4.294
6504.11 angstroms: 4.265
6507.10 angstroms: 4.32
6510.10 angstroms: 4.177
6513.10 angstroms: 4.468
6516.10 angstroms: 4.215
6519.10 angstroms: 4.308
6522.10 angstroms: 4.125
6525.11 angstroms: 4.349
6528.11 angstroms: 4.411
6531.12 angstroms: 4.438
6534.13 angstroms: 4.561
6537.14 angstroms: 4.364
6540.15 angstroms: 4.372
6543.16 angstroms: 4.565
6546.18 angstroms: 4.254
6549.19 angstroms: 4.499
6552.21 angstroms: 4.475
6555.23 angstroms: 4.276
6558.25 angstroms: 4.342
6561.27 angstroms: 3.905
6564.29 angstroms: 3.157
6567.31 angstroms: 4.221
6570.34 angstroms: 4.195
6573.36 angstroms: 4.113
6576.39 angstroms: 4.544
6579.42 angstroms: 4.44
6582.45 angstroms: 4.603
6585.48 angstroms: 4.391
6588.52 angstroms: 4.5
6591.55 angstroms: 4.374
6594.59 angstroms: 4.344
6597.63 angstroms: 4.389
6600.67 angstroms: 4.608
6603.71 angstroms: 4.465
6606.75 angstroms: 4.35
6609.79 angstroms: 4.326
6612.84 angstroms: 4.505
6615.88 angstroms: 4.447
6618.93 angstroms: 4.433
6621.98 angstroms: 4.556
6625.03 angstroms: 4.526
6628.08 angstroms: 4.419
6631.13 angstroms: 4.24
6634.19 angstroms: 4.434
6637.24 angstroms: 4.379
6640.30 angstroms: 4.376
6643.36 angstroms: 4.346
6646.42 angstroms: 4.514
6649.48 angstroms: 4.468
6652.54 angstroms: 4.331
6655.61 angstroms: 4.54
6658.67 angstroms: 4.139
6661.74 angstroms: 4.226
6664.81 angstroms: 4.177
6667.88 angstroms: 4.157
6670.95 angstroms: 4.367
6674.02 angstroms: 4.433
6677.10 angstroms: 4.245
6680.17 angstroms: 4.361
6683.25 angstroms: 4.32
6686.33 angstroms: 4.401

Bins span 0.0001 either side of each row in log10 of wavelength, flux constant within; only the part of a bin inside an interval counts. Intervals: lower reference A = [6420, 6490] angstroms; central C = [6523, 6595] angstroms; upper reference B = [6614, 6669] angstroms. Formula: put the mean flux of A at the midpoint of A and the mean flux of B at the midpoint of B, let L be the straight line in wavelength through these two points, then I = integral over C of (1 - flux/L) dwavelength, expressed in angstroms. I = 1.1 angstroms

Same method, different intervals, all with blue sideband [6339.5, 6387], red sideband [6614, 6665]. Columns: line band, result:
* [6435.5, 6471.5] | 0.5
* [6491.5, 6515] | 1.0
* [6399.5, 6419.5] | 0.3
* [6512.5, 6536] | 0.3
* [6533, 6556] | -0.1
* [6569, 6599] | 0.1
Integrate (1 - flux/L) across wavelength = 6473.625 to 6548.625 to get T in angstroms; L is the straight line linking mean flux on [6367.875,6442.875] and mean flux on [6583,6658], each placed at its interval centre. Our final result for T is 1.2 angstroms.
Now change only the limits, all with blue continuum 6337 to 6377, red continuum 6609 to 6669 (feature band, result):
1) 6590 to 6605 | -0.16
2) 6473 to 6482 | 0.06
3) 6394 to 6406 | 0.41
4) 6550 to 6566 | 1.25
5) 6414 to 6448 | 0.03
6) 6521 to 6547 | 0.08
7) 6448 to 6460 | 0.32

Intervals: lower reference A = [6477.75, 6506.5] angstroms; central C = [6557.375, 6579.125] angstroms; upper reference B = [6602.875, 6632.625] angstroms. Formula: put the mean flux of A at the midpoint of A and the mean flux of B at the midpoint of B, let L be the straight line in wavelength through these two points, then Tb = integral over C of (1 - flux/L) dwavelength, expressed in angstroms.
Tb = 1.5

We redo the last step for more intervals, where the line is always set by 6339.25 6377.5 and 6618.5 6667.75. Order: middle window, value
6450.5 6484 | 0.4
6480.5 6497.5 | 0.3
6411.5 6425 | -0.1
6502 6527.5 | 0.7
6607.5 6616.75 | -0.1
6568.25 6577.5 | 0.3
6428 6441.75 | 0.2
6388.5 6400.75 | 0.2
